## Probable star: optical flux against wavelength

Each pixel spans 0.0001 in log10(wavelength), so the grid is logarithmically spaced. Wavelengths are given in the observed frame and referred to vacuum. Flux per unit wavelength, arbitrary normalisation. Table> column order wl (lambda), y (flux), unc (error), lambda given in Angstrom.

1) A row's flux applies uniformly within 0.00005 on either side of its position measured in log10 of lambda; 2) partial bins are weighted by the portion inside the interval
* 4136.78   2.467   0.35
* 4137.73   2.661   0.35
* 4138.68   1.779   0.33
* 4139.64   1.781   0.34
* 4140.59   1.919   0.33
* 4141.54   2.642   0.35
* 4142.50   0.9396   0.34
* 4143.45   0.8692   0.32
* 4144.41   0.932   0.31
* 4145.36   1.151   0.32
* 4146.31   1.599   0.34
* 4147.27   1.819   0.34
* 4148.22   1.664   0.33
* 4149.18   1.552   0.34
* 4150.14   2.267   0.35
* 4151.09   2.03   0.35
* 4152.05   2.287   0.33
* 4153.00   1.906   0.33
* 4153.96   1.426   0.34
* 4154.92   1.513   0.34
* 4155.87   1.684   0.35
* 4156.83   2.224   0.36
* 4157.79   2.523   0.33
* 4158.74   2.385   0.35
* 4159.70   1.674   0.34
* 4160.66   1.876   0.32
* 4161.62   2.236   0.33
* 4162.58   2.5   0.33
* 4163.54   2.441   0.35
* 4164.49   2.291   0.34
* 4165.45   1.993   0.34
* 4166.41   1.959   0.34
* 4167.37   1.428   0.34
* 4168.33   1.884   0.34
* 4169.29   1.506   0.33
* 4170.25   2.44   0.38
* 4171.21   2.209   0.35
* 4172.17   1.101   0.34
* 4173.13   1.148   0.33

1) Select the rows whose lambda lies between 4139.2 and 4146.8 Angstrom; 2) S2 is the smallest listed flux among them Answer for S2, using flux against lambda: 0.8692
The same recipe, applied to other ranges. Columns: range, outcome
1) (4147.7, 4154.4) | 1.426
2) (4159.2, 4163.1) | 1.674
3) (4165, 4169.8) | 1.428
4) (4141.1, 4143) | 0.9396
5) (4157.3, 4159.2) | 2.385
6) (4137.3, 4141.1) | 1.779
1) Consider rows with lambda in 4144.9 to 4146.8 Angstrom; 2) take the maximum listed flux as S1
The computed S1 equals 1.599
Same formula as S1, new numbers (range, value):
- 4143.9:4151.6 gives 2.267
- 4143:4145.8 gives 1.151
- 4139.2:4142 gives 2.642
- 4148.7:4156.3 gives 2.287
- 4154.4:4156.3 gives 1.684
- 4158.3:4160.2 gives 2.385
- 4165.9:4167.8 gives 1.959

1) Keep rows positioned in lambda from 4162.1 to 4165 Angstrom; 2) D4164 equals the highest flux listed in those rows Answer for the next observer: 2.5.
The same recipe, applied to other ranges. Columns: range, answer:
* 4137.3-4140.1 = 2.661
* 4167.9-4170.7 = 2.44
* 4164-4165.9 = 2.291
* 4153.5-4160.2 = 2.523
